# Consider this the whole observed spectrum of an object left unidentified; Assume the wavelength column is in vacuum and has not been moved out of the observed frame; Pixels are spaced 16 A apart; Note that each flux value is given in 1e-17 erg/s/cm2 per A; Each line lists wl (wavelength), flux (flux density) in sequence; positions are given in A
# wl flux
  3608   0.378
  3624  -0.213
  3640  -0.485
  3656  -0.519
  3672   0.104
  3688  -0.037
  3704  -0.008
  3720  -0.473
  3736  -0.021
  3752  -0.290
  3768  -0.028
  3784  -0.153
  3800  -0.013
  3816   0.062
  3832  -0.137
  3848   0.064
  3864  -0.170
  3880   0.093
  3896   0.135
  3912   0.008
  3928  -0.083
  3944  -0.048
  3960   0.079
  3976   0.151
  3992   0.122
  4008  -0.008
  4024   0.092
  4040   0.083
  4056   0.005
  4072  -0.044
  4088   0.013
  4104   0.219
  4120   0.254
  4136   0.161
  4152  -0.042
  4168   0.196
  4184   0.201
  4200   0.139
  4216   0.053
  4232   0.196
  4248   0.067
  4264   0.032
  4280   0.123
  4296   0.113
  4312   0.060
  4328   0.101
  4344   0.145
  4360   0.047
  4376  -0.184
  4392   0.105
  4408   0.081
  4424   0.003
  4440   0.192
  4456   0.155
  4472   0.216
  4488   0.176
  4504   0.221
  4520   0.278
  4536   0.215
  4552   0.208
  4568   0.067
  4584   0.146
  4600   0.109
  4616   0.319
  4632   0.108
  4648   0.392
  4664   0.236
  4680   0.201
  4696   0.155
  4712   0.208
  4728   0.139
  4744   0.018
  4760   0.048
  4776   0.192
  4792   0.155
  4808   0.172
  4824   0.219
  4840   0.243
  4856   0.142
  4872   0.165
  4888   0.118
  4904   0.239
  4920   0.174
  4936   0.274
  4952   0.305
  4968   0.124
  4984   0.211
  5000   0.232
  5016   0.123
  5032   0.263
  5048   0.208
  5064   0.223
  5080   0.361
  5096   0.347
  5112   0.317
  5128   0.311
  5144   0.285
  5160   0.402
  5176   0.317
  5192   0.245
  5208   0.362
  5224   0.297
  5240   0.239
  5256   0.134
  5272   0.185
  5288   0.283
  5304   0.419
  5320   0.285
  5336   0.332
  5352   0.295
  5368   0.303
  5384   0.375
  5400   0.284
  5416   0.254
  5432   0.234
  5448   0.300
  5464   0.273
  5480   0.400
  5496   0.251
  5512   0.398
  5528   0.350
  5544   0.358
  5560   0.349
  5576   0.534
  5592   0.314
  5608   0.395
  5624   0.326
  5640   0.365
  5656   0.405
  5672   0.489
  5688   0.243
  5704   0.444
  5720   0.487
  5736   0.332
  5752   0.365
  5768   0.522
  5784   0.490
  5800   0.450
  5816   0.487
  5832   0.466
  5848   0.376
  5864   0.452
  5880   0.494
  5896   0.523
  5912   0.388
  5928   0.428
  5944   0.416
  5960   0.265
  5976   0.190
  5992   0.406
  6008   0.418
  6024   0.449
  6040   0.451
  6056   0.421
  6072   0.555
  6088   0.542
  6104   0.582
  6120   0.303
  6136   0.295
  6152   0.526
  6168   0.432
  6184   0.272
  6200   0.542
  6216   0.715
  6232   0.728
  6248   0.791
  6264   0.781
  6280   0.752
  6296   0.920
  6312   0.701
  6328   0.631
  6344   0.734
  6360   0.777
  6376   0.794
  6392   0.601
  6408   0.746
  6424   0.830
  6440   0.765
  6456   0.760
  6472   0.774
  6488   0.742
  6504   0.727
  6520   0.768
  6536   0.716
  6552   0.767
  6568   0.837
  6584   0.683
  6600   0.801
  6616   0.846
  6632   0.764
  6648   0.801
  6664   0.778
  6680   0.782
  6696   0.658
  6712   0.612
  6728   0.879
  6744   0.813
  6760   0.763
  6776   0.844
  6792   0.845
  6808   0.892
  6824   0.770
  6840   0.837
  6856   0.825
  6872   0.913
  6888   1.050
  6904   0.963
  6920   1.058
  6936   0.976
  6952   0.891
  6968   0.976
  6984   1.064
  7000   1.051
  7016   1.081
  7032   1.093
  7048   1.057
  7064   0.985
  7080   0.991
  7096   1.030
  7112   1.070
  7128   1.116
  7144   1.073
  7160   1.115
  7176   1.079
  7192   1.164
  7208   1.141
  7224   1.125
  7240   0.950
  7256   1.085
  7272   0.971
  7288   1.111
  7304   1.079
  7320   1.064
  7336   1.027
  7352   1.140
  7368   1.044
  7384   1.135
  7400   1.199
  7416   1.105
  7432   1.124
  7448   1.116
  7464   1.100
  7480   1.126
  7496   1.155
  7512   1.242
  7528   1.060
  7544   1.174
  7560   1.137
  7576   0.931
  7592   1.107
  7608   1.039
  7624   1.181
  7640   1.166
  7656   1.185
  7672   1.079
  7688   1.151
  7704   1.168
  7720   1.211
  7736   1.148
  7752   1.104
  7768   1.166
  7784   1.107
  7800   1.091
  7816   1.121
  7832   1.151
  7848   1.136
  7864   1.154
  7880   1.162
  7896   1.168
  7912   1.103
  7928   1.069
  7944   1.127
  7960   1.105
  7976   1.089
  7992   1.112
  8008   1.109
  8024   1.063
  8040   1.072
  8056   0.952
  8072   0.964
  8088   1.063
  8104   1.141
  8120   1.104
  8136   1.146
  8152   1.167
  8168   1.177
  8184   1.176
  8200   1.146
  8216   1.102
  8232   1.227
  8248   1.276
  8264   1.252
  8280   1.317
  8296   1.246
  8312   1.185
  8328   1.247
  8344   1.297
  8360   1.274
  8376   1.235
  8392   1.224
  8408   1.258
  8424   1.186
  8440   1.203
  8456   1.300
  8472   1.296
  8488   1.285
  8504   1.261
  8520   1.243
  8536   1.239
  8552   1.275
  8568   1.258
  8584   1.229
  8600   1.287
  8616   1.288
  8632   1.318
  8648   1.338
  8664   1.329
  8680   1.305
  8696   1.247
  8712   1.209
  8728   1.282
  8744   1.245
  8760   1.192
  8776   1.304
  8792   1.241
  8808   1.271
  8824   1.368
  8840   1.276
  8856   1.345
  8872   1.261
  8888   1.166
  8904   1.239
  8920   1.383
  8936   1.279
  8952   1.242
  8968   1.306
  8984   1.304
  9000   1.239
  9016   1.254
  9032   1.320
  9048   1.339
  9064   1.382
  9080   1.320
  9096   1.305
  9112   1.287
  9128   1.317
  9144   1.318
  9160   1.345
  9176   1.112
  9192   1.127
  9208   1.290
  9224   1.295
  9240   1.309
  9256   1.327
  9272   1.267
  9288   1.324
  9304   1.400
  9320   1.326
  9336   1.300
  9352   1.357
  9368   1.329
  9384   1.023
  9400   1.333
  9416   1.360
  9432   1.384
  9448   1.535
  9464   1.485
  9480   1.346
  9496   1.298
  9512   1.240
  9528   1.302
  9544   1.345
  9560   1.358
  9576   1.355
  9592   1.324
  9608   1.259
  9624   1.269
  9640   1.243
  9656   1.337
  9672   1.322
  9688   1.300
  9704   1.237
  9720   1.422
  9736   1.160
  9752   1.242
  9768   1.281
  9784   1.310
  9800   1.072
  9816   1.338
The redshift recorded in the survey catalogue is 0.558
